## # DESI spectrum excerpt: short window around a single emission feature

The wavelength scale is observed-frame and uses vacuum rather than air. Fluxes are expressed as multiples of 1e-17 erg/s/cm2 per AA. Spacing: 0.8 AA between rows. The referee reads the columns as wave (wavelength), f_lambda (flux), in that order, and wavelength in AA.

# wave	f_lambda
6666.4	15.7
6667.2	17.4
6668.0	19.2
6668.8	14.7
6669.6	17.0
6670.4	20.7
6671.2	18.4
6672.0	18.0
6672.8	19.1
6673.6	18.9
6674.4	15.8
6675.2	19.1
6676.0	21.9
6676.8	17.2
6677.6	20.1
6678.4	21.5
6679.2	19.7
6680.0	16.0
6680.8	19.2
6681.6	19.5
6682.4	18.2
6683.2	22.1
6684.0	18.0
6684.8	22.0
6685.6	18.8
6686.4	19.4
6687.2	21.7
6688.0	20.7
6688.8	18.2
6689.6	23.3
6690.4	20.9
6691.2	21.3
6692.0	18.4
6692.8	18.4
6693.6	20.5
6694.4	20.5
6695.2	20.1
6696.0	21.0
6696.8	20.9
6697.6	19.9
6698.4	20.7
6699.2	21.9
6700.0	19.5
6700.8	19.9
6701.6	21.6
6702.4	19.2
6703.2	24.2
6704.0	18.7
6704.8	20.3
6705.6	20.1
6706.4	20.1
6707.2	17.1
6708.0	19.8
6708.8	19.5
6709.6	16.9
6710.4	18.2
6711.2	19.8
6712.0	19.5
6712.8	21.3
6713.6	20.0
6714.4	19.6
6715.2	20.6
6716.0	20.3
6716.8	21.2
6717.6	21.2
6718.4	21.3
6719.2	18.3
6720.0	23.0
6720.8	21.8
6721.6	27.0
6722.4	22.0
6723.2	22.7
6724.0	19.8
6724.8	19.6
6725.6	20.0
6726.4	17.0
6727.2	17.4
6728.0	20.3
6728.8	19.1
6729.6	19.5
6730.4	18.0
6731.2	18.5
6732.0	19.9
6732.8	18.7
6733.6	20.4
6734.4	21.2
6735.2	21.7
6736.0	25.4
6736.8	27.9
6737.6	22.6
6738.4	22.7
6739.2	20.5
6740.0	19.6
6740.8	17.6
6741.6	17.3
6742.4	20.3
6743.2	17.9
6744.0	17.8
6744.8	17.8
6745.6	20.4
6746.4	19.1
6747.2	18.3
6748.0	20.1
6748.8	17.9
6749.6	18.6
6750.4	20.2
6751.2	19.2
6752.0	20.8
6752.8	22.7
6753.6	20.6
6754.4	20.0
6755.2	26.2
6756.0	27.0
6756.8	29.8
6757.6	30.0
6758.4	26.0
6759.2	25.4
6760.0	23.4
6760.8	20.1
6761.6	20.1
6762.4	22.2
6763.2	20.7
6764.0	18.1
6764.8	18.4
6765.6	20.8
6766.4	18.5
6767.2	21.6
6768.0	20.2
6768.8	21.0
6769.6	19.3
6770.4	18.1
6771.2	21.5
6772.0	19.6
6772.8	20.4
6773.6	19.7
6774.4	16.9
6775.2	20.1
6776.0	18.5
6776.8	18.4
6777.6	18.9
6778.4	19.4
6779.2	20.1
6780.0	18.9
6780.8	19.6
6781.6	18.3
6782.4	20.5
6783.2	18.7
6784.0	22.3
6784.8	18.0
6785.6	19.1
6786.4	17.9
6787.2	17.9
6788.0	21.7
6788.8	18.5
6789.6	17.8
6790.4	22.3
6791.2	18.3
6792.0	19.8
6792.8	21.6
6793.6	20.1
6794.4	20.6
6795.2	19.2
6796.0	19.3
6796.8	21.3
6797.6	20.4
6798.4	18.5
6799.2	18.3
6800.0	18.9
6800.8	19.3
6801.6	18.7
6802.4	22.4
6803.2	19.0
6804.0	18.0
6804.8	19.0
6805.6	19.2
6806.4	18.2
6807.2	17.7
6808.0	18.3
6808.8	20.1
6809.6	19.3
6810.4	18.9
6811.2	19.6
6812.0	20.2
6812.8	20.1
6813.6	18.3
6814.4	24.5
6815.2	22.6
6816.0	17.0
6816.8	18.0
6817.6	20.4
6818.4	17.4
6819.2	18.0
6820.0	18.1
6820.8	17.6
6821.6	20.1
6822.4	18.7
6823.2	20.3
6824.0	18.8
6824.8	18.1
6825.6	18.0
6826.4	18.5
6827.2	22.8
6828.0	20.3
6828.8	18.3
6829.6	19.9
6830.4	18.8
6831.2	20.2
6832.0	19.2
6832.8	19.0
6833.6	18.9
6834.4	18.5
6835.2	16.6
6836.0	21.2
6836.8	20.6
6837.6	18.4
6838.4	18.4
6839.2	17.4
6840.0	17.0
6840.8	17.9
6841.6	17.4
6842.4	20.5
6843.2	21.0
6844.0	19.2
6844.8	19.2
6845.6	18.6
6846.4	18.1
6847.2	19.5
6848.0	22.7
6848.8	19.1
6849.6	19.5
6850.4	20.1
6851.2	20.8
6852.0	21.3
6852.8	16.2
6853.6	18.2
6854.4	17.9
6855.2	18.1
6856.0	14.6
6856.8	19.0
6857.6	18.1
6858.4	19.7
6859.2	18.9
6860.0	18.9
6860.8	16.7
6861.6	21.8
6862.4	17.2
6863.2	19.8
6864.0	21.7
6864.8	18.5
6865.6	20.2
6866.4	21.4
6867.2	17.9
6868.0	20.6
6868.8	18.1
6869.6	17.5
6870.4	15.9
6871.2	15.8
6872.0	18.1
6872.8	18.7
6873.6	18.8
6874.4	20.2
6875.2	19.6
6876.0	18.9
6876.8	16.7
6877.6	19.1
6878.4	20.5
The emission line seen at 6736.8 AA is Halpha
